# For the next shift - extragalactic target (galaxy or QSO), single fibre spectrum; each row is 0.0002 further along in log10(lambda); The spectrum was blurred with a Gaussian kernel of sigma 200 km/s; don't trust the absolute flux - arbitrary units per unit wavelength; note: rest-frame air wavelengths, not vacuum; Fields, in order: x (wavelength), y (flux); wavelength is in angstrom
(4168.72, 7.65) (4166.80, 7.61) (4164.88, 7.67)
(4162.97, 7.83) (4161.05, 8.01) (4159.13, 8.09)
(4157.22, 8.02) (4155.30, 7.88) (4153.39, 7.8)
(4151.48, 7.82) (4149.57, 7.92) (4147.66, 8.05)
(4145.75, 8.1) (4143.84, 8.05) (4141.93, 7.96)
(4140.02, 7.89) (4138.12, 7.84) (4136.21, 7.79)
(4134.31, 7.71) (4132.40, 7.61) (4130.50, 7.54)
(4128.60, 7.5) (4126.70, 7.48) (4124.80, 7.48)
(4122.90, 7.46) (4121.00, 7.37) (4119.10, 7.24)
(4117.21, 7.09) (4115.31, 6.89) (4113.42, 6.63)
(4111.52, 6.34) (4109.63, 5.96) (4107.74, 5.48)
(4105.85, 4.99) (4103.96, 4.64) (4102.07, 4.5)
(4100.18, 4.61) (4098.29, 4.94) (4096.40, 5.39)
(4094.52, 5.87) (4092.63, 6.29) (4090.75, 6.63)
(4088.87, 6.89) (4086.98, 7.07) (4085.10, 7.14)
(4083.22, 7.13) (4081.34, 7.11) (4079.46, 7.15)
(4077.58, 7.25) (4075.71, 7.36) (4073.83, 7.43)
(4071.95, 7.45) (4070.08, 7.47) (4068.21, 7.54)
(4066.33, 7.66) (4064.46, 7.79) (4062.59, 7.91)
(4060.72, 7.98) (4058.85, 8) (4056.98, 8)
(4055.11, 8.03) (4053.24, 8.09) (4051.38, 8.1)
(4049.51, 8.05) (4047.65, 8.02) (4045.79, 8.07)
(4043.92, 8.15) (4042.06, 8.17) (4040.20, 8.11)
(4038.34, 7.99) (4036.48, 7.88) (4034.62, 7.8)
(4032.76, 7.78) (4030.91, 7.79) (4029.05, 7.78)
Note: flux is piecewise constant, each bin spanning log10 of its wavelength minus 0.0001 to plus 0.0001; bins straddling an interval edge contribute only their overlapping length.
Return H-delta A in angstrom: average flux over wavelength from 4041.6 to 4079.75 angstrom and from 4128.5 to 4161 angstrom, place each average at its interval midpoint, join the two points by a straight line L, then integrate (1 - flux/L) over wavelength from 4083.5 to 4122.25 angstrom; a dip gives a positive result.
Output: 8.5 angstrom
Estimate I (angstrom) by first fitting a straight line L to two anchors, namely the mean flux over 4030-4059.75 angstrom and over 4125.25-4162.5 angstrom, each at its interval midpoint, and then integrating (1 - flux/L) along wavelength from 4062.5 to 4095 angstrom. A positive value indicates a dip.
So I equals 3.2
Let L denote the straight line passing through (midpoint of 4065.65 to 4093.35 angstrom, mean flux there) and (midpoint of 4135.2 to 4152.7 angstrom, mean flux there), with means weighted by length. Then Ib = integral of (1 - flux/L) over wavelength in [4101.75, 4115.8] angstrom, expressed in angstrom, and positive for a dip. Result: 3.42 angstrom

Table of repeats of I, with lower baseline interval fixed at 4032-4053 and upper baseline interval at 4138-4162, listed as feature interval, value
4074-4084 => 0.97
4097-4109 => 4.63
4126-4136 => 0.48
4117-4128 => 0.83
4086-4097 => 2.21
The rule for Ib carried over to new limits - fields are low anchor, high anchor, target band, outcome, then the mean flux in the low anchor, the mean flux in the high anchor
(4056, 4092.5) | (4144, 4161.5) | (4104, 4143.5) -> 3.5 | 7.39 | 7.97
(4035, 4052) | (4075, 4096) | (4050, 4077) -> -1.0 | 8.05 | 6.86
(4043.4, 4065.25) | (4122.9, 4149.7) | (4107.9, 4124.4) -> 2.1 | 8.01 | 7.76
